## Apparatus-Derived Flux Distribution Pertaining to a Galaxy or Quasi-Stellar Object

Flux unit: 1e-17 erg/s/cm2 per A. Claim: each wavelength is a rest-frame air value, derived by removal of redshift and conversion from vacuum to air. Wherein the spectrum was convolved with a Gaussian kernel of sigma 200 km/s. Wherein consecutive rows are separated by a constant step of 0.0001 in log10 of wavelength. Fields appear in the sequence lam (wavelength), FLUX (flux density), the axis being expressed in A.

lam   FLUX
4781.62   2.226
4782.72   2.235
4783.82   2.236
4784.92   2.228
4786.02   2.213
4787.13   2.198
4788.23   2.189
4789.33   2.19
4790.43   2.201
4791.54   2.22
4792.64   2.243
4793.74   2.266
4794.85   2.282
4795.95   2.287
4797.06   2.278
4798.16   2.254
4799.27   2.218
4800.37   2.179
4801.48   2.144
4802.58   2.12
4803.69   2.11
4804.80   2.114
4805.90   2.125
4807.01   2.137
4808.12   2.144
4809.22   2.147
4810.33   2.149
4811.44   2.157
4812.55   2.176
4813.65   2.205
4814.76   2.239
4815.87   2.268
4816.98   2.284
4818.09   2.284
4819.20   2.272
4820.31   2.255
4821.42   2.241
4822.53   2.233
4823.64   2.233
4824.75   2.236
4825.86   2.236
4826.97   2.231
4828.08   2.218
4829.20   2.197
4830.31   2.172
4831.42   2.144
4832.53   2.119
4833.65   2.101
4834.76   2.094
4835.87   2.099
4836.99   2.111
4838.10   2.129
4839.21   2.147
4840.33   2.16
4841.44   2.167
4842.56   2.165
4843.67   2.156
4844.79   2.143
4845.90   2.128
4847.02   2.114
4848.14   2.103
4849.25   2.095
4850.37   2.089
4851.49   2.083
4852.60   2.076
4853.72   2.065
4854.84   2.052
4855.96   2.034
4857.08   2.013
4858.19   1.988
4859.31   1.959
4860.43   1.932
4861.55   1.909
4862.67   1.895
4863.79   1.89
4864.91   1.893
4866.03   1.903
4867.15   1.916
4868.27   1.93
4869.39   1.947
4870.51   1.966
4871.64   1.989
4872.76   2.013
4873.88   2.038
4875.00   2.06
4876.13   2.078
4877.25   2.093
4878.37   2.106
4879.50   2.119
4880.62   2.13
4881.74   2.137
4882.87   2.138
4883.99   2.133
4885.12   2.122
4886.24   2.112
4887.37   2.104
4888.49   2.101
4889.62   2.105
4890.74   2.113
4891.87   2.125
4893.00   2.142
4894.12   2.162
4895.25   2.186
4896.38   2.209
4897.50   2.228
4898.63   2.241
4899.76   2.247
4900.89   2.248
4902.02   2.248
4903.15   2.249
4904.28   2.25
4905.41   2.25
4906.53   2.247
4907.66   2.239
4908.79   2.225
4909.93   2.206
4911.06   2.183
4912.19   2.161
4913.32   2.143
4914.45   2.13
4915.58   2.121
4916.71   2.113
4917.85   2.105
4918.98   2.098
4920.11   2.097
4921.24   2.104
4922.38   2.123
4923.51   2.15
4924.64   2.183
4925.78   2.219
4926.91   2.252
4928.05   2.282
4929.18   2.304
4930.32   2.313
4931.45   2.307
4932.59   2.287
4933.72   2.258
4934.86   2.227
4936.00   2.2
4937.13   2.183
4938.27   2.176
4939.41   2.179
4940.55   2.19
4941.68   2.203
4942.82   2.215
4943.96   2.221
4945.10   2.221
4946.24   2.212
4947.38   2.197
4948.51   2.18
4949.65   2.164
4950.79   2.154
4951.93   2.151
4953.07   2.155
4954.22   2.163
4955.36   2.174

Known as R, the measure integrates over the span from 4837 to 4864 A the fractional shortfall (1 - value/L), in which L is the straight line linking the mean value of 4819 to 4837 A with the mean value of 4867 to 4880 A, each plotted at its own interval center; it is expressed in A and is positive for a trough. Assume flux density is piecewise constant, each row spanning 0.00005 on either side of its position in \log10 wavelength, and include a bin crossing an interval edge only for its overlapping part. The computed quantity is 0.54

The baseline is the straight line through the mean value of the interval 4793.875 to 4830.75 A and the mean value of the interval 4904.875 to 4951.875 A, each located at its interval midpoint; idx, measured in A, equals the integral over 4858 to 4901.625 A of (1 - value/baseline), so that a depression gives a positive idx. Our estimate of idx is 2.6 A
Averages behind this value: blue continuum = 2.21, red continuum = 2.2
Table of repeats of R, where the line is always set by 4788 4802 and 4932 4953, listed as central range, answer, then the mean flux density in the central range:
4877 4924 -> 1.0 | 2.16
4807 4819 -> 0.1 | 2.2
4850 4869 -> 2.1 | 1.98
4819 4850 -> 0.8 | 2.17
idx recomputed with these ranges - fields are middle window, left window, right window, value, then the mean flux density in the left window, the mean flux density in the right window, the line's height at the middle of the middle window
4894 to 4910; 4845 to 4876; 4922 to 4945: -0.8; 2.01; 2.22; 2.13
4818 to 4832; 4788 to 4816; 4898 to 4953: -0.2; 2.19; 2.2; 2.19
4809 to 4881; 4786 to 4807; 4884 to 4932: 2.9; 2.2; 2.18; 2.19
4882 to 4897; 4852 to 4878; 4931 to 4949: -0.5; 1.99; 2.22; 2.06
